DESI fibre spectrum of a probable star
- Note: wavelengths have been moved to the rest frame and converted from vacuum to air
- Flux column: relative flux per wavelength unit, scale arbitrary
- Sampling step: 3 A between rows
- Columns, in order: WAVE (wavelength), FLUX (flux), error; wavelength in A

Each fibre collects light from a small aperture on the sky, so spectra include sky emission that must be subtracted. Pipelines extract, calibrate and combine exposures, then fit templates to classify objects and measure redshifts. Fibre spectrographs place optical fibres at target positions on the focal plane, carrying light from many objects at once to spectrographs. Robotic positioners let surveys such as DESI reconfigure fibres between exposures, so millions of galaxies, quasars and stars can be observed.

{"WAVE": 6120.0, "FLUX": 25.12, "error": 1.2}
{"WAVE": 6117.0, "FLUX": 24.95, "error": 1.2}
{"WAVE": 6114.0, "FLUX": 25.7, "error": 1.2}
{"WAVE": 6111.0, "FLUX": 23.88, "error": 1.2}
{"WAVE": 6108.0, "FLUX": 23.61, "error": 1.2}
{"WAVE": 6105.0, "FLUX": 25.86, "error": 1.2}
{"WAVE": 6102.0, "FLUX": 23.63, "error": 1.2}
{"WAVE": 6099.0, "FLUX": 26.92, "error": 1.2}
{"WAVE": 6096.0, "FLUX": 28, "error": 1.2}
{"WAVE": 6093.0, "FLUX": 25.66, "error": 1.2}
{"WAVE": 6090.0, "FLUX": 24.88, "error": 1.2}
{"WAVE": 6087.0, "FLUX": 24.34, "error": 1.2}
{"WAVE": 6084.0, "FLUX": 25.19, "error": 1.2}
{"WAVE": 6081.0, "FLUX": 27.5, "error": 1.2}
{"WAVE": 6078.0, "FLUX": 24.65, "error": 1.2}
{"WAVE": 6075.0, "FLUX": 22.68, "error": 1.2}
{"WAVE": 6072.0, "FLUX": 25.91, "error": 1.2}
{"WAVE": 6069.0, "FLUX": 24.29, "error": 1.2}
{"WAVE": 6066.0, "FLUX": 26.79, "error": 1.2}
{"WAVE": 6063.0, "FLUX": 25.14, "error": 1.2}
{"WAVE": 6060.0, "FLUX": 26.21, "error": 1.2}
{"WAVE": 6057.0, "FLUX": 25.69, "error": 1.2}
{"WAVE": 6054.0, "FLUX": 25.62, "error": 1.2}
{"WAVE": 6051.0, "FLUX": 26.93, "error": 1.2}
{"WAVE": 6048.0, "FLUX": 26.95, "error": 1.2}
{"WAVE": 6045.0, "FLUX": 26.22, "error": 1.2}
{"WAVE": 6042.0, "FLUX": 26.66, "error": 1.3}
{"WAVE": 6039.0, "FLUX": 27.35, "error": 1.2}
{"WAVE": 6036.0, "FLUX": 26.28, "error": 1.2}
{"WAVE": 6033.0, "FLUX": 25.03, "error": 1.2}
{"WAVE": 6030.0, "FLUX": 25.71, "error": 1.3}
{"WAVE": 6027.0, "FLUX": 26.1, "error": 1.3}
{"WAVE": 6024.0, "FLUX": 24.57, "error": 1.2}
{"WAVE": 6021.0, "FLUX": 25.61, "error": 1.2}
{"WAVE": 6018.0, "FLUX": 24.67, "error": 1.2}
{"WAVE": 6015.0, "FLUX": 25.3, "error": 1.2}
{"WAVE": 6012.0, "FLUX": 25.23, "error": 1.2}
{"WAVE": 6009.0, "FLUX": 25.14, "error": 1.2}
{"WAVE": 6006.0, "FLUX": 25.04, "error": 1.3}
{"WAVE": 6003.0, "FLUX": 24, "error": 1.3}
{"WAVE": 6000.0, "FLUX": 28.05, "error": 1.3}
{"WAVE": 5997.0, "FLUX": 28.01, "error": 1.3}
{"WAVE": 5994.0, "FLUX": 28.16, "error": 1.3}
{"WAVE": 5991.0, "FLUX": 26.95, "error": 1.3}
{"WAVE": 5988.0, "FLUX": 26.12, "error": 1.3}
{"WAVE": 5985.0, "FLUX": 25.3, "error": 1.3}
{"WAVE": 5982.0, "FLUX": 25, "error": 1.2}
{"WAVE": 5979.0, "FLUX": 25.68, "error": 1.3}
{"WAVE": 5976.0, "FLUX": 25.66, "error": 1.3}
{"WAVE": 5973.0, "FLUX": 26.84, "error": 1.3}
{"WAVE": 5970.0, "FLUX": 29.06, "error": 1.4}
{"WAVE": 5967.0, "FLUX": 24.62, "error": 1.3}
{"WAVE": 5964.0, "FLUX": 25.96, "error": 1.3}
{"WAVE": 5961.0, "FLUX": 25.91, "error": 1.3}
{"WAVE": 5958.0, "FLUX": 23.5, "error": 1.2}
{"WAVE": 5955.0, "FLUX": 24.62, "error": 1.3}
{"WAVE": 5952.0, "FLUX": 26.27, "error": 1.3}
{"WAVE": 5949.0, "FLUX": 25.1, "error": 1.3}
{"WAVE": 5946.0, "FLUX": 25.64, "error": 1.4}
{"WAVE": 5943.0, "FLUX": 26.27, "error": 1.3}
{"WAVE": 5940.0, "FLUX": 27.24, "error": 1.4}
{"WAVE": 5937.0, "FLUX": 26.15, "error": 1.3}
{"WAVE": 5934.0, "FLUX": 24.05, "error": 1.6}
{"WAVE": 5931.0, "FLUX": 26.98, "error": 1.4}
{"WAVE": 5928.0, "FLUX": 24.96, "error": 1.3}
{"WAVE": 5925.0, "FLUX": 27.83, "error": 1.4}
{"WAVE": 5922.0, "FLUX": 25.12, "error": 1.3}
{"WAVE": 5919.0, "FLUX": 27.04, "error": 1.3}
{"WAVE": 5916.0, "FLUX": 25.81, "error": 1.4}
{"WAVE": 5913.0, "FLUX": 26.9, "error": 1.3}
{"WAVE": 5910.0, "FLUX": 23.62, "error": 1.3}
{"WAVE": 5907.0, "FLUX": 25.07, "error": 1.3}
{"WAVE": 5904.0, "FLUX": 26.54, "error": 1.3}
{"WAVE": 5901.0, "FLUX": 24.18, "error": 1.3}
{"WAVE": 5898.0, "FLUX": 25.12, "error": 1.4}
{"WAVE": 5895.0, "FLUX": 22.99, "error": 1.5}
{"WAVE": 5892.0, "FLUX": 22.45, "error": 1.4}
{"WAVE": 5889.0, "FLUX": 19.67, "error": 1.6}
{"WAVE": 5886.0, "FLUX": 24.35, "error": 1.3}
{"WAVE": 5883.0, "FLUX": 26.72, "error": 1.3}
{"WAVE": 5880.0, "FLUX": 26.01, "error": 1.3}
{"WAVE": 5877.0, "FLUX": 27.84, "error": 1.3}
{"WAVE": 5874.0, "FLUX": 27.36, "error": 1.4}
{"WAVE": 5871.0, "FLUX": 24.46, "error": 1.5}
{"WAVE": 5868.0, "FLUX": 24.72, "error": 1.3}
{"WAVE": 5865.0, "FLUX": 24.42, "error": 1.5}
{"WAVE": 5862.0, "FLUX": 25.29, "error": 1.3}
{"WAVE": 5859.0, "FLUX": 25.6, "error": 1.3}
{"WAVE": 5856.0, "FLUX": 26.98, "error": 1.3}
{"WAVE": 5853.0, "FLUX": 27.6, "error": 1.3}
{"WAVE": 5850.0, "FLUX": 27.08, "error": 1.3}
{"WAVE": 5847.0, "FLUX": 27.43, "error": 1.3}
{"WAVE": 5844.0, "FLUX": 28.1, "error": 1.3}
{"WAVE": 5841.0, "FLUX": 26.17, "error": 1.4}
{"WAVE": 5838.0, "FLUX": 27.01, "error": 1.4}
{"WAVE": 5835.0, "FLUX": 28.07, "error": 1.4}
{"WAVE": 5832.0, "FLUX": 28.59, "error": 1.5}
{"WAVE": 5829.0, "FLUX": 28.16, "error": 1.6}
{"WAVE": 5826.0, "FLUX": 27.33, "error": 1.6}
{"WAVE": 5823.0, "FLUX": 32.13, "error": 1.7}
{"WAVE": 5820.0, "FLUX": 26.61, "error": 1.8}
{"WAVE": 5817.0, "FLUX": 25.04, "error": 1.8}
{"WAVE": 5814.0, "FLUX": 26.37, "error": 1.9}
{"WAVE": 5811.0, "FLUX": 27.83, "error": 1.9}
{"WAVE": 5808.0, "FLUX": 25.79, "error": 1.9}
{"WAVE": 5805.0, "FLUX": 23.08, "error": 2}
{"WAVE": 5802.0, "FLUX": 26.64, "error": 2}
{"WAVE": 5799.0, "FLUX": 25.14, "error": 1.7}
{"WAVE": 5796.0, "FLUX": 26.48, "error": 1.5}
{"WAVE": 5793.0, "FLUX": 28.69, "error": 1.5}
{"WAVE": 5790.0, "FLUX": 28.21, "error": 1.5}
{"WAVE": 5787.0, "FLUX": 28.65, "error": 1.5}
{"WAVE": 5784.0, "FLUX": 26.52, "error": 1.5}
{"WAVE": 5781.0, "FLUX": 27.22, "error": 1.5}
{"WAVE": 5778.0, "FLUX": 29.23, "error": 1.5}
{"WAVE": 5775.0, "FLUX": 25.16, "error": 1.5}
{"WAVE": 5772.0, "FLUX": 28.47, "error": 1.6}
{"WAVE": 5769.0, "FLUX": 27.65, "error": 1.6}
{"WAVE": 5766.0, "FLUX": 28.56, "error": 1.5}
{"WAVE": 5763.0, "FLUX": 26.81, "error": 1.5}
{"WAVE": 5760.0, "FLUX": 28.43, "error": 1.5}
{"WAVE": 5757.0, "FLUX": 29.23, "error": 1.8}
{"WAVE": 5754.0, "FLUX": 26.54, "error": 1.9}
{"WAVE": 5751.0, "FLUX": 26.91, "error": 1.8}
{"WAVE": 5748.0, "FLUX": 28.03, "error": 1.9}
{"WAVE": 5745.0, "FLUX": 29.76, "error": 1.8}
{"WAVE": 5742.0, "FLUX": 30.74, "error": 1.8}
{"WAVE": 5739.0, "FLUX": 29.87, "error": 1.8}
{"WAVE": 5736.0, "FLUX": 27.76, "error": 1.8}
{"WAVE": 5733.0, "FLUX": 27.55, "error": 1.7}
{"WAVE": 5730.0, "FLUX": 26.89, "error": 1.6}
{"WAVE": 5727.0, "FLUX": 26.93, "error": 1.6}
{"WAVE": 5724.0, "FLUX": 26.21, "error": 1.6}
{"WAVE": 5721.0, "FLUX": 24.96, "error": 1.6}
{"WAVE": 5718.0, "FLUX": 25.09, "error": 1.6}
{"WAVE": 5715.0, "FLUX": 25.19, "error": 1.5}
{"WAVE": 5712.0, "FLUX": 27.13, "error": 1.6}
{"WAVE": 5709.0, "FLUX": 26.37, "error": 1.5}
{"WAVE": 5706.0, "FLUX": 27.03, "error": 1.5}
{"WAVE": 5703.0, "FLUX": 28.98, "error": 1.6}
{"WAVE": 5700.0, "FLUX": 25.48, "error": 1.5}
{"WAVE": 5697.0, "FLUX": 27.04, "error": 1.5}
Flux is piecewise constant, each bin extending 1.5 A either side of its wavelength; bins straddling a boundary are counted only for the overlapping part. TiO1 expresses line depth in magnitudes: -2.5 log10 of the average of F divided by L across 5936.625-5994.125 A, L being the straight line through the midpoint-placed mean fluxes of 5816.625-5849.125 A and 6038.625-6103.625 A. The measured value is 0.03 mag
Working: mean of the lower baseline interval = 27.8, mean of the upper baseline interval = 25.8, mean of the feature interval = 25.9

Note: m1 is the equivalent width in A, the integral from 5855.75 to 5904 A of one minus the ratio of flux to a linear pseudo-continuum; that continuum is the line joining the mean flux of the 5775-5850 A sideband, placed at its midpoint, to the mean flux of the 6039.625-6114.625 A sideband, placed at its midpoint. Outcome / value 3.46 A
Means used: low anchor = 27.2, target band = 24.9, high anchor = 25.6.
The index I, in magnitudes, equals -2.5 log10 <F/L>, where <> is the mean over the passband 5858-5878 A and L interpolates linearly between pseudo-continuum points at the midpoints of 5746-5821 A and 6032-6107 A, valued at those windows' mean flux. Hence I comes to 0.05 mag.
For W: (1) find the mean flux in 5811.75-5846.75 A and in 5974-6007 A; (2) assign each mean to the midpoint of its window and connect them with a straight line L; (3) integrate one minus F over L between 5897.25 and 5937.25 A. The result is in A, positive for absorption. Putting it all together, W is 1.75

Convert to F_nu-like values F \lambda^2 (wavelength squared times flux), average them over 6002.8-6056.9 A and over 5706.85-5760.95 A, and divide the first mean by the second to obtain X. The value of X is 1.04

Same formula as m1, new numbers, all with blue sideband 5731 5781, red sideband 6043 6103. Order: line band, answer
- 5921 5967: 1.7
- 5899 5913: 1.0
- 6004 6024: 0.8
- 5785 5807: 0.9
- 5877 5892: 1.5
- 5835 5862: 0.4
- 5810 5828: 0.1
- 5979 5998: -0.1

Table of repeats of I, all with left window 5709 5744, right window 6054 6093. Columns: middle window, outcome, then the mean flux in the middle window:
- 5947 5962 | 0.04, 25.1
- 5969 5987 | -0.02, 26.2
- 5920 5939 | 0.01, 25.9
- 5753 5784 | -0.03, 27.7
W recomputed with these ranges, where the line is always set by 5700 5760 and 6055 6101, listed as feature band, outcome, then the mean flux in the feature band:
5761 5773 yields -0.3 A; 27.9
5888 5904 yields 1.9 A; 23.3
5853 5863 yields 0.2 A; 26.2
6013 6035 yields 0.5 A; 25.3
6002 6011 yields 0.4 A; 24.8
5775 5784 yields -0.1 A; 27.4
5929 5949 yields 0.3 A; 26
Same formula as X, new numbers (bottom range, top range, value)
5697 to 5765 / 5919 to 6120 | 1.04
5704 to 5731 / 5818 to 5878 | 1.08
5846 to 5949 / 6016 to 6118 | 1.06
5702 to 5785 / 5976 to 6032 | 1.03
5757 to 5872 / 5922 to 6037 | 1.01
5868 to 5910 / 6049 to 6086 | 1.09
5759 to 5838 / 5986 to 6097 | 1.03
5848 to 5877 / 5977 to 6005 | 1.05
